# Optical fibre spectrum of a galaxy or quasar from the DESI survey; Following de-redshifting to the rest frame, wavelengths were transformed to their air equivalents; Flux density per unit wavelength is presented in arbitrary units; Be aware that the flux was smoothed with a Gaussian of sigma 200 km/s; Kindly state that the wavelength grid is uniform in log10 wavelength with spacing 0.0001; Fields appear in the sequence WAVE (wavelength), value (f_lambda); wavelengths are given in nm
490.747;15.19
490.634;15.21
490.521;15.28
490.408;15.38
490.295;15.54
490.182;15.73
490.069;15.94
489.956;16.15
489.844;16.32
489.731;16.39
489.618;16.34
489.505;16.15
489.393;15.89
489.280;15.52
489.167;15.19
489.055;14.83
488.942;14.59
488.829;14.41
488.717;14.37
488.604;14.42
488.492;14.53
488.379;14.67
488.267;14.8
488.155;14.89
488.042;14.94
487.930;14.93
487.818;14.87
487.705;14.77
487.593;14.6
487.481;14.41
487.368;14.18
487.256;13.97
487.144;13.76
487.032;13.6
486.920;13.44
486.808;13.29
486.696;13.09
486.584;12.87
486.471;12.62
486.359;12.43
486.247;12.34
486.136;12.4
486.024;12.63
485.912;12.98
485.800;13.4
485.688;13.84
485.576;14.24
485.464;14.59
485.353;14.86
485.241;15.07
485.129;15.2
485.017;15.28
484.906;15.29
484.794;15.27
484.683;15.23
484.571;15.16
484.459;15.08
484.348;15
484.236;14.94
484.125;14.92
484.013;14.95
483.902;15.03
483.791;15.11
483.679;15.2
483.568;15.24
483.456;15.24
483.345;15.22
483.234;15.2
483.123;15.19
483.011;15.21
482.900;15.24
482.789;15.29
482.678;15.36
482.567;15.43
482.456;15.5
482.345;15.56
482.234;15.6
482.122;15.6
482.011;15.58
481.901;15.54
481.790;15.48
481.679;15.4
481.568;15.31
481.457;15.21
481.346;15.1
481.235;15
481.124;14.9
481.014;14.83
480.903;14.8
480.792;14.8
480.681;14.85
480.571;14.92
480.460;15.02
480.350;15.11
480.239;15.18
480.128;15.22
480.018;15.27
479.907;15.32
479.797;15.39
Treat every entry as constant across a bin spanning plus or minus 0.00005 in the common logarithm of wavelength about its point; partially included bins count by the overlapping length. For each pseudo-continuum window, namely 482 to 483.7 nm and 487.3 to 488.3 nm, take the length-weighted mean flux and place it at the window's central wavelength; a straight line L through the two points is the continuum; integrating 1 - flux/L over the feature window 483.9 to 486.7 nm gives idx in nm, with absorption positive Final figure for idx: 0.16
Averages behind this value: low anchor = 15.3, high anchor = 14.7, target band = 14.2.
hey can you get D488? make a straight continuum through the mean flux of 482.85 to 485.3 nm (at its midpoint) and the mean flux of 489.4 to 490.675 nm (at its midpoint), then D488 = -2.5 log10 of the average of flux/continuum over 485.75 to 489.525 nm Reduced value 0.11 mag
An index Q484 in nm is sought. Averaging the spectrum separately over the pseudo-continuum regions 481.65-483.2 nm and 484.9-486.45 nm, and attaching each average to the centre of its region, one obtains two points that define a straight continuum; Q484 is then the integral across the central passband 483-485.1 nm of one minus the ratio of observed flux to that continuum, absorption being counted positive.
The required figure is -0.08 nm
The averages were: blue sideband 15.4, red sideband 13.8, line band 15.1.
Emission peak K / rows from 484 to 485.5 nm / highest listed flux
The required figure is 15.29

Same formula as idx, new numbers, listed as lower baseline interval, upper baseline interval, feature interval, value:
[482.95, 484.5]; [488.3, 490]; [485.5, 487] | 0.21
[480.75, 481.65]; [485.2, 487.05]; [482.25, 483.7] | -0.09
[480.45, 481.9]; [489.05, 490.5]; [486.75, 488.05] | 0.12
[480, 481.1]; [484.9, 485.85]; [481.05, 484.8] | -0.11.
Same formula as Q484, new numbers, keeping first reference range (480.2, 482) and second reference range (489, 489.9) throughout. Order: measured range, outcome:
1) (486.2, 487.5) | 0.19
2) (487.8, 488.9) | 0.07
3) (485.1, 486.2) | 0.12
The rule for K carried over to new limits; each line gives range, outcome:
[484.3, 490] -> 16.39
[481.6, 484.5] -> 15.6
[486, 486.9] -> 13.29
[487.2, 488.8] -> 14.94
